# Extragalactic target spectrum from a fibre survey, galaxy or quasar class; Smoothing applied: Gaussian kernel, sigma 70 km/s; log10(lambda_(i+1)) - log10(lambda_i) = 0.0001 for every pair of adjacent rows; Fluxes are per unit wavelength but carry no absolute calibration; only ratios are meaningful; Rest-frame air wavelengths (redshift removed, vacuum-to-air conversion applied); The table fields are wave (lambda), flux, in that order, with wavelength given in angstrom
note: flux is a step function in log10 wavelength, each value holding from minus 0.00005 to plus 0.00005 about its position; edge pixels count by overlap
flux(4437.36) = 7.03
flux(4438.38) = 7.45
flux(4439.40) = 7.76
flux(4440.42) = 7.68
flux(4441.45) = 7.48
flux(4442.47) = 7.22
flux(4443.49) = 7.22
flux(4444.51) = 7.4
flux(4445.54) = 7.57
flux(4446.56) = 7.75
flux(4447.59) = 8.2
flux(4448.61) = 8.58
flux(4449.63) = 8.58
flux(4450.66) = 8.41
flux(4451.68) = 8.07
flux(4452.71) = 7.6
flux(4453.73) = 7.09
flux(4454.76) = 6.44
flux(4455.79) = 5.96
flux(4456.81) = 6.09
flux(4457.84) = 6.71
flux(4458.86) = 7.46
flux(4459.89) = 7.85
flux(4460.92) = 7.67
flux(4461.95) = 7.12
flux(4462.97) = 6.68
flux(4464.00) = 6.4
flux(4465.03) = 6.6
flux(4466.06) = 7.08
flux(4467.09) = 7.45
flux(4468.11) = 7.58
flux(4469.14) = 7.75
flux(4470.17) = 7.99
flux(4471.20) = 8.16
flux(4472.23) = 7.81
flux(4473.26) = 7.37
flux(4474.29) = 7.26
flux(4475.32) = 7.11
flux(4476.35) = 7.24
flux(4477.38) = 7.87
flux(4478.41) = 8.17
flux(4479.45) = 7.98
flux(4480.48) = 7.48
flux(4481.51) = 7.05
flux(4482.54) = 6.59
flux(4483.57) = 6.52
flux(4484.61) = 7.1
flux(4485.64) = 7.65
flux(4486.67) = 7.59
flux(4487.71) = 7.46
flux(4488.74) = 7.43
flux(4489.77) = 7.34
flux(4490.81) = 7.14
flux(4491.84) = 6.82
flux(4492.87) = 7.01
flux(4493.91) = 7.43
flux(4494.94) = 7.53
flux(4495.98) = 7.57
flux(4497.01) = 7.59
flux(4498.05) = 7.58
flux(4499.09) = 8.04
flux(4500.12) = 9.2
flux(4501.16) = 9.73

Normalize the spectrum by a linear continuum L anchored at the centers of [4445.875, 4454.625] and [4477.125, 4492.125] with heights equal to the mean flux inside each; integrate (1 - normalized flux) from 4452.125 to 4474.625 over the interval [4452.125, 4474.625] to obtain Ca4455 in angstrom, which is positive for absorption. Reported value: 1.5 angstrom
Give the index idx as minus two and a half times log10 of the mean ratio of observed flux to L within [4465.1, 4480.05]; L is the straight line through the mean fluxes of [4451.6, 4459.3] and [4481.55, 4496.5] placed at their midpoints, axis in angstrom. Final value -0.08 mag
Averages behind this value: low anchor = 6.86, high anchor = 7.22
